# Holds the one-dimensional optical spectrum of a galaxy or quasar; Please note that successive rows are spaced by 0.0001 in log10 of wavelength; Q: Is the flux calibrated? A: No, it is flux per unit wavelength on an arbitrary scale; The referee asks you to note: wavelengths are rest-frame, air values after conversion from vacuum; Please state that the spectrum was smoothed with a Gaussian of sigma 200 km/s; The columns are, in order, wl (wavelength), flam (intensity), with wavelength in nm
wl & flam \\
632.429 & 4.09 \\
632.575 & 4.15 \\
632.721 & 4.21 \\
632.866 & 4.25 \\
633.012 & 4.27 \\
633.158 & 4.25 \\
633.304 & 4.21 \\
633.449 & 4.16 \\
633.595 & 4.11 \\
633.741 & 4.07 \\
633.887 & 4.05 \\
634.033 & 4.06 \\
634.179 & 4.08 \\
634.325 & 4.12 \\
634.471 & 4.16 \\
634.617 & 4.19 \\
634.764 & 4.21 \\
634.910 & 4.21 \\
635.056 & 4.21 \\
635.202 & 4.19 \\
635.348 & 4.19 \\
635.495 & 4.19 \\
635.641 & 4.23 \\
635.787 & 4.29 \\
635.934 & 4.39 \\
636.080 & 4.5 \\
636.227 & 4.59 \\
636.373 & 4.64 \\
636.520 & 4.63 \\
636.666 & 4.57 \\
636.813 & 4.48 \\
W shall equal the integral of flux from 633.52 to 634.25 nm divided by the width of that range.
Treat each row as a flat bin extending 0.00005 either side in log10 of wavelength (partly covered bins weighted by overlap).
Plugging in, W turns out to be 4.07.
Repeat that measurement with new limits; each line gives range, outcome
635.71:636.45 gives 4.48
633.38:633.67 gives 4.13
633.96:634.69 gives 4.12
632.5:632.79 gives 4.17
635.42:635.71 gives 4.2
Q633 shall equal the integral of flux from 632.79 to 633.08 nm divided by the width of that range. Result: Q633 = 4.27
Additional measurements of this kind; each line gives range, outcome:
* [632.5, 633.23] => 4.22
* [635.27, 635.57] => 4.19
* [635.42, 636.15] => 4.32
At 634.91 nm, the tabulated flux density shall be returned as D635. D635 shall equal 4.21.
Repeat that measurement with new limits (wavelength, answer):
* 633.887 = 4.05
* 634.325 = 4.12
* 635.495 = 4.19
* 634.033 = 4.06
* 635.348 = 4.19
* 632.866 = 4.25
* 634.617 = 4.19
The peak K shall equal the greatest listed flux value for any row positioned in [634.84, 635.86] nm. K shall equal 4.29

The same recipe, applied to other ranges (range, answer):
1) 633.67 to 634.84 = 4.21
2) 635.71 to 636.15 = 4.5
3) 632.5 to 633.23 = 4.27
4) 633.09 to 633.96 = 4.25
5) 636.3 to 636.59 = 4.64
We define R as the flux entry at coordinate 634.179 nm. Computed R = 4.08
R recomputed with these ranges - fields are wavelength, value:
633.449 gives 4.16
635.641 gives 4.23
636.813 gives 4.48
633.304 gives 4.21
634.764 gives 4.21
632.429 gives 4.09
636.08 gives 4.5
